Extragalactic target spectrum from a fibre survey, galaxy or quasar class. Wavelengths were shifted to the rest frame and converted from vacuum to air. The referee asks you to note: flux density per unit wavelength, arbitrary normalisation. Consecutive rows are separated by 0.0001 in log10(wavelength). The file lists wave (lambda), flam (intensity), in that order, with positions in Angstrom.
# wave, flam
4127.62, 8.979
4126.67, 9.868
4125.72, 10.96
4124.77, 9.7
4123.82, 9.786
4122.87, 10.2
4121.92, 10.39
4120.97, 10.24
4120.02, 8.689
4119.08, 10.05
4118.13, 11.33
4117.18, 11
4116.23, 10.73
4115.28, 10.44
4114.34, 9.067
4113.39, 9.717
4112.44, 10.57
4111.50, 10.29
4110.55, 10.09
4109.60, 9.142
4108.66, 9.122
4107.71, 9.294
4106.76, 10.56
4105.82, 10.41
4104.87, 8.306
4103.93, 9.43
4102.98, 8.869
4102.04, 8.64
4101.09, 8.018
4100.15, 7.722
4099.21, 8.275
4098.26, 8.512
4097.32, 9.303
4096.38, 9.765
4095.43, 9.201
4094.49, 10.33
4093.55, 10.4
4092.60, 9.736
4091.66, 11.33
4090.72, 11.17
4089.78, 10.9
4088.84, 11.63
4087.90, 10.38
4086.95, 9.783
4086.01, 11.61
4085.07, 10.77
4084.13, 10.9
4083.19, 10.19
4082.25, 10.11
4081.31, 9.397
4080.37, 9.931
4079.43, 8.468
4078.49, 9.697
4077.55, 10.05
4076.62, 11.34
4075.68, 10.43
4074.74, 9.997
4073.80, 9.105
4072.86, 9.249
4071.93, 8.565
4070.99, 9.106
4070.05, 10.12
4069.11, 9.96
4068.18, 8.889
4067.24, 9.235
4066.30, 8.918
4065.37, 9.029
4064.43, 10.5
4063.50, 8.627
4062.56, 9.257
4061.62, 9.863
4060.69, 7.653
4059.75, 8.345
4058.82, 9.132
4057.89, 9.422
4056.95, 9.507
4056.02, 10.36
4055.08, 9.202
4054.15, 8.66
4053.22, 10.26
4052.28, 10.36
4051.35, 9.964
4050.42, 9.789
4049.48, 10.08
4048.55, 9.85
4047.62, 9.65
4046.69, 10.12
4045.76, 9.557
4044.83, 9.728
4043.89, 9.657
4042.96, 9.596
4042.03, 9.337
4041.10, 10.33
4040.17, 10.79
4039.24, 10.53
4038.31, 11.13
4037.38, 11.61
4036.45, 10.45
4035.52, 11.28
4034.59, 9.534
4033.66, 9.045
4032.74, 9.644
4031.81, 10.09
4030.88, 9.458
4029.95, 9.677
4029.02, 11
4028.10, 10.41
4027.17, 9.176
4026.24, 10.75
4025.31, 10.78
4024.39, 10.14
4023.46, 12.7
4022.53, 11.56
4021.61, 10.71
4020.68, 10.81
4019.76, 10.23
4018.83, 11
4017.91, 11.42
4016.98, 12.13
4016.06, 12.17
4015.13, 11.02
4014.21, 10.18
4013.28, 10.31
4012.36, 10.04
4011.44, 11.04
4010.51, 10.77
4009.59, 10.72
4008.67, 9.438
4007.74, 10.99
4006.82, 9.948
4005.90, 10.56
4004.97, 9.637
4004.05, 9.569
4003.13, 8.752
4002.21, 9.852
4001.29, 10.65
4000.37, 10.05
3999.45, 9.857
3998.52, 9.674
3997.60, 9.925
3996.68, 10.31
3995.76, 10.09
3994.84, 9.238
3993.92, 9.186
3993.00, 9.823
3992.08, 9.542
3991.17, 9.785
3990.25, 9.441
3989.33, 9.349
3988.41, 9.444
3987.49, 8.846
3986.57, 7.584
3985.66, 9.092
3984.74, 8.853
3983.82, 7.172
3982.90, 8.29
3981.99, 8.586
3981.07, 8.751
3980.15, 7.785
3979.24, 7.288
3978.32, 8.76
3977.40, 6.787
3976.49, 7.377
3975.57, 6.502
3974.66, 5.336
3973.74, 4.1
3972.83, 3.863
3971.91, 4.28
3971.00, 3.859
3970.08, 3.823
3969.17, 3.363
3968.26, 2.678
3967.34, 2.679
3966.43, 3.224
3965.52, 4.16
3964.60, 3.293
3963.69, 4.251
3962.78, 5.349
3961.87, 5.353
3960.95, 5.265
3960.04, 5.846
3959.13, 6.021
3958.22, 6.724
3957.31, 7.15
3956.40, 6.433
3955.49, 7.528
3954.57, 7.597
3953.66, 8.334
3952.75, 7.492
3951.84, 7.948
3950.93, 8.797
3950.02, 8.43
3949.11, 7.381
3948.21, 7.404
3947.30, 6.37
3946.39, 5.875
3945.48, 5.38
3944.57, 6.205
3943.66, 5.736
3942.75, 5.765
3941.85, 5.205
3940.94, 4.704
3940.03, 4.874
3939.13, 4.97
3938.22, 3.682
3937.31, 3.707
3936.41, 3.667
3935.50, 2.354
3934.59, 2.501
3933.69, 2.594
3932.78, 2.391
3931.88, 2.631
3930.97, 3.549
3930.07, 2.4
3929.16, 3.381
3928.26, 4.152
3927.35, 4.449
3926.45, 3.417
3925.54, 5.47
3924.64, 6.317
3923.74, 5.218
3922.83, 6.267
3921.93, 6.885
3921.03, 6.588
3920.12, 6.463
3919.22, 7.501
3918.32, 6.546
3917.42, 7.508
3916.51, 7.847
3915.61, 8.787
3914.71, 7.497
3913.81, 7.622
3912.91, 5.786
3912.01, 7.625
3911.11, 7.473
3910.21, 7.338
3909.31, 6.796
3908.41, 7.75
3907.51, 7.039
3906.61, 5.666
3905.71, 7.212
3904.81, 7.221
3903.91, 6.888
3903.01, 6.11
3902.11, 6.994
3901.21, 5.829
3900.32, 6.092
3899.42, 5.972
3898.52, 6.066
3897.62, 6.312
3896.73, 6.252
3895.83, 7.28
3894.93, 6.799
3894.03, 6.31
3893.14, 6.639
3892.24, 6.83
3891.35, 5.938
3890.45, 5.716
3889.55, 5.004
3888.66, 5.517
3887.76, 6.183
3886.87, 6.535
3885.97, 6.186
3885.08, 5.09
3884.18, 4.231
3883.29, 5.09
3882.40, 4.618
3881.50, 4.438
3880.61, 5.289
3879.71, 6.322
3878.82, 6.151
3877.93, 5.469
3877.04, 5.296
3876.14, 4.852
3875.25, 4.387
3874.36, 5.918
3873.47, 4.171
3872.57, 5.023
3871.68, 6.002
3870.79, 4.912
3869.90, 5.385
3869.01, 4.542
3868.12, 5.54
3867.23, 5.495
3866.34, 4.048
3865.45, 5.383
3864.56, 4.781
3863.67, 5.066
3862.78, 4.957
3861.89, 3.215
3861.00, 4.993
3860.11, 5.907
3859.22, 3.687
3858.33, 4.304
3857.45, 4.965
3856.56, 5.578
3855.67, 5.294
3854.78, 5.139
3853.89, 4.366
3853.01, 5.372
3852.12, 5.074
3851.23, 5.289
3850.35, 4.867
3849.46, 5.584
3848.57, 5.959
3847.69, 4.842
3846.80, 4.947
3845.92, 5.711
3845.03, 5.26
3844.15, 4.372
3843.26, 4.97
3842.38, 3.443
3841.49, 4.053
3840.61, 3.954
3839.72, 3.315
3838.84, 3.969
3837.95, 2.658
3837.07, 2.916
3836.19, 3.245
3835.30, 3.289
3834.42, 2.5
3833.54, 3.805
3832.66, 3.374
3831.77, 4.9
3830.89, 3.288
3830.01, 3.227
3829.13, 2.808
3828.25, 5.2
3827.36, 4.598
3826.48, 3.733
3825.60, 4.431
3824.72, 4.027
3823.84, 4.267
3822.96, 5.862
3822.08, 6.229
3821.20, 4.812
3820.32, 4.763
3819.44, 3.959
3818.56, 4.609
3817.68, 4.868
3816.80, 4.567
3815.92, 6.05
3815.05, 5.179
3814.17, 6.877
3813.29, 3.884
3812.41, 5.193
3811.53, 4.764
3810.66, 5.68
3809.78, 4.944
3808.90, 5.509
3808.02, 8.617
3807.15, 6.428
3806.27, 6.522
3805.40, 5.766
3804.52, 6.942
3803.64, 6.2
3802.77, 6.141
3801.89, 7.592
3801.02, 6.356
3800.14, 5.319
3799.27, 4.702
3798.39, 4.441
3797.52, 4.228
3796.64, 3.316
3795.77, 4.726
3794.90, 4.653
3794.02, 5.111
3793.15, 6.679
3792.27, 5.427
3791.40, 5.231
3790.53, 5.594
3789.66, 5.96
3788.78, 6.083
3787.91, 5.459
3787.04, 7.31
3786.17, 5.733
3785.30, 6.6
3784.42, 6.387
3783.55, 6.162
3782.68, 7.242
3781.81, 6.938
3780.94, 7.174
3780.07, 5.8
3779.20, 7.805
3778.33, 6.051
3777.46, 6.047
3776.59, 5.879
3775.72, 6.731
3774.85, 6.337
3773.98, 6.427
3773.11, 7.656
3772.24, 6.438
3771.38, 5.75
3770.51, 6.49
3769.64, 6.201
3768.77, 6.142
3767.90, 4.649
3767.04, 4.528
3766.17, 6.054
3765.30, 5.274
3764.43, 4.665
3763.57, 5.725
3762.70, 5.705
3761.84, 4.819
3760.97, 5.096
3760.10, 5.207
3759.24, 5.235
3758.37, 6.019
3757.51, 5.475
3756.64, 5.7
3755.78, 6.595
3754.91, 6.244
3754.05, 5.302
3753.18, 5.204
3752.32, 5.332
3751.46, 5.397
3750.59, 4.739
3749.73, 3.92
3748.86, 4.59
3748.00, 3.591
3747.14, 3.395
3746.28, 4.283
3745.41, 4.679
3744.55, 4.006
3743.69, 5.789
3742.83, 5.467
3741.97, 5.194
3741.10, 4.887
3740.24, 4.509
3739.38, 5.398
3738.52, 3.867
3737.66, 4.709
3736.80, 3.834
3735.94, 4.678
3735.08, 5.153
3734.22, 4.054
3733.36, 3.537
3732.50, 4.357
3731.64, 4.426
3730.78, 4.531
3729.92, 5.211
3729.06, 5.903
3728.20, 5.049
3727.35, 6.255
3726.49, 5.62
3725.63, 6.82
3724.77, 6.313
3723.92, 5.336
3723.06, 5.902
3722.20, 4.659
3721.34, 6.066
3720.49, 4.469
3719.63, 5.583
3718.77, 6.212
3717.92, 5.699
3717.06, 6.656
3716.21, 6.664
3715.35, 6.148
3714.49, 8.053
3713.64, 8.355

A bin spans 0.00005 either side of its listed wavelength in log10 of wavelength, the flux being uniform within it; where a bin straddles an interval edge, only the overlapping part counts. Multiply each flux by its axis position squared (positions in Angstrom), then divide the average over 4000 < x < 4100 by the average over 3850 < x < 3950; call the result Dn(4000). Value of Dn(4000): 1.96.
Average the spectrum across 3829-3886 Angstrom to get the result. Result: 4.66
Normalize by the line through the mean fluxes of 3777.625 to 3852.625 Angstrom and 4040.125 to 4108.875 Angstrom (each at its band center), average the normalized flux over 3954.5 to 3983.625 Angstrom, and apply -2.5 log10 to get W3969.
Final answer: 0.35 mag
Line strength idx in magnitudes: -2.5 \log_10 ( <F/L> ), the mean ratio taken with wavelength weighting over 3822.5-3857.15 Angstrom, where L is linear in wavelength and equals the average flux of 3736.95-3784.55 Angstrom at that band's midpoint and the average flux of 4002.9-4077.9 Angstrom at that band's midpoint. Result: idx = 0.49 mag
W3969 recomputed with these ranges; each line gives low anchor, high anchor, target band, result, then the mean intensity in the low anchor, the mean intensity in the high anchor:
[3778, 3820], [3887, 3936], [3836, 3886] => 0.205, 5.76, 5.91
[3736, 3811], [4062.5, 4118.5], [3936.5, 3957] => 0.243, 5.6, 9.78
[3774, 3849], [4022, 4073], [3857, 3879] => 0.260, 5.18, 9.85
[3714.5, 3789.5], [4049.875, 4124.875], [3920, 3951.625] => 0.487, 5.54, 9.73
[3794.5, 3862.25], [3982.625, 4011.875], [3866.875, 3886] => 0.191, 4.81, 9.61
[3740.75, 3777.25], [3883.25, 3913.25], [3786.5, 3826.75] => 0.060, 5.41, 6.37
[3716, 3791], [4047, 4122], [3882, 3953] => 0.278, 5.52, 9.73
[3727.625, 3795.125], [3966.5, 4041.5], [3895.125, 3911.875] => 0.141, 5.46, 9.16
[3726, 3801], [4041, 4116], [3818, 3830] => 0.348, 5.4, 9.68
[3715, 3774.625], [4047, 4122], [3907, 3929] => 0.153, 5.3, 9.73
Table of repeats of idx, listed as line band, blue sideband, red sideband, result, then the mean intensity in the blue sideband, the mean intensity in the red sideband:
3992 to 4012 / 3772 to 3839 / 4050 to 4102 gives -0.18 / 5.32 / 9.67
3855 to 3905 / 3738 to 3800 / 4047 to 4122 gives 0.26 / 5.51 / 9.73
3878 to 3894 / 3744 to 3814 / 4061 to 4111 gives 0.24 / 5.66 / 9.68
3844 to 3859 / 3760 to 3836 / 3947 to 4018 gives 0.20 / 5.43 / 7.95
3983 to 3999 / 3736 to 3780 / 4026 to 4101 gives -0.06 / 5.38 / 9.82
